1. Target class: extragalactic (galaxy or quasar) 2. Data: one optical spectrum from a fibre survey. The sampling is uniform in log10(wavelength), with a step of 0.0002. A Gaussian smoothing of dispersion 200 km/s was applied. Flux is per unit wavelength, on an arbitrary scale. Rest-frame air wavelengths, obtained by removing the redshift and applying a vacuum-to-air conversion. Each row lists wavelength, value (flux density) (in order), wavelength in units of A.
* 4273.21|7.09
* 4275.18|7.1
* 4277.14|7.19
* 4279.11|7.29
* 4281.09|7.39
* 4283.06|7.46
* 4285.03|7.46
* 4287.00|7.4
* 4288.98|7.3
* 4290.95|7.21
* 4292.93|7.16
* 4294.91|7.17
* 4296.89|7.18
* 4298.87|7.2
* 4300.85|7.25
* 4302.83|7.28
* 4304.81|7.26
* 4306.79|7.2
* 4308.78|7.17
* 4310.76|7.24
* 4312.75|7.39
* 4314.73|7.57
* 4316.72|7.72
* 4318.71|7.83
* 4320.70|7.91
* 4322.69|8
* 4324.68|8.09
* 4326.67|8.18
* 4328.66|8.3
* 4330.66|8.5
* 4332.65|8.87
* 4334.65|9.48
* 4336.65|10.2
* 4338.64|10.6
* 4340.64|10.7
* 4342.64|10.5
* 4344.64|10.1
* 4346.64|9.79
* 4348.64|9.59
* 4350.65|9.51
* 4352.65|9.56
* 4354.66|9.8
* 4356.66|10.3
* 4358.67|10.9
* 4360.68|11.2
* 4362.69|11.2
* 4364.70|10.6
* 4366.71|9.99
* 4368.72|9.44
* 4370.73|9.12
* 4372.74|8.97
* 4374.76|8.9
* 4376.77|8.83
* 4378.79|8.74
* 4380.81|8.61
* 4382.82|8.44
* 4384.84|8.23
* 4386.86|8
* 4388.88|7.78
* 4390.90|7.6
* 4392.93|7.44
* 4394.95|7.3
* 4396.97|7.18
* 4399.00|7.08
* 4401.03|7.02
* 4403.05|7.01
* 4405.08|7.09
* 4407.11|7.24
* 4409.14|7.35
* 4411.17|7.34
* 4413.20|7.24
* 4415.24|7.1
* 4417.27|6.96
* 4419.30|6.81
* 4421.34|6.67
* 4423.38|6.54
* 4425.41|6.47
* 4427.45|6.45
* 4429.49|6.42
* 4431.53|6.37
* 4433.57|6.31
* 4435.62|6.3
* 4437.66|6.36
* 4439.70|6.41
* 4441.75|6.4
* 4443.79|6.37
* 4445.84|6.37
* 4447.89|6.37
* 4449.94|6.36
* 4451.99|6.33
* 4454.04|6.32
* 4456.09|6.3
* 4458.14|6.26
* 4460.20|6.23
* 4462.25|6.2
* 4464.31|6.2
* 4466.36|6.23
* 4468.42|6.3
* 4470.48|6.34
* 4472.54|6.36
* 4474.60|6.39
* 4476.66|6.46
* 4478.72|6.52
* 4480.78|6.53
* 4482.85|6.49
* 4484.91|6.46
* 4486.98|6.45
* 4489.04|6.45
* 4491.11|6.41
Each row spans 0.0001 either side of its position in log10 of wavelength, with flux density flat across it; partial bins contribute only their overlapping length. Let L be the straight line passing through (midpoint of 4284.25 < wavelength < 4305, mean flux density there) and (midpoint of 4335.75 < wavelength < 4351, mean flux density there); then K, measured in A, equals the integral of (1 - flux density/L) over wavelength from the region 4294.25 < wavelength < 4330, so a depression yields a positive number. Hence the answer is 3.09 A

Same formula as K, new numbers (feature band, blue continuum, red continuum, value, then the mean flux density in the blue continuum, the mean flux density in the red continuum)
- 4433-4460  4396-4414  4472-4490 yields 1.8 A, 7.17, 6.46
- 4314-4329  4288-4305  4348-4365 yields 1.0 A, 7.22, 10.3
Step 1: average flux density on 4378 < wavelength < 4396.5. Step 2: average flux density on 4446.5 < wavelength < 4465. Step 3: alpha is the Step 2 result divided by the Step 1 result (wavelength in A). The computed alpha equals 0.79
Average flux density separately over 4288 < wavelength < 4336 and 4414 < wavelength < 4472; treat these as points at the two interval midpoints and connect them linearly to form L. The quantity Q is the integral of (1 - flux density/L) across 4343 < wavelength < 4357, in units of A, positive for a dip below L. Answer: -4.74 A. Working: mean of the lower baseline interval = 7.71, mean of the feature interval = 9.82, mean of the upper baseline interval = 6.42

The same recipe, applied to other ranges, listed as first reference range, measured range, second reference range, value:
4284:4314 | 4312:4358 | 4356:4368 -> 0.7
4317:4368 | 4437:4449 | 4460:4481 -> 1.1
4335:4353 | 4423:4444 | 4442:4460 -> 1.6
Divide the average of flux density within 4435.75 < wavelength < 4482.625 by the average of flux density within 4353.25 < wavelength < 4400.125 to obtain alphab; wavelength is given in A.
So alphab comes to 0.71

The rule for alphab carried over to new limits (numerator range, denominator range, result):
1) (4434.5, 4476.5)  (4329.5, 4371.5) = 0.63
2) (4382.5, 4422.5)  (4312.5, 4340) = 0.86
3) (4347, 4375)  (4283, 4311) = 1.37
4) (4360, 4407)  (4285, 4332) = 1.12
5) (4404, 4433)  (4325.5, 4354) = 0.72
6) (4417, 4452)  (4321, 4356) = 0.69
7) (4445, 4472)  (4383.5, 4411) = 0.85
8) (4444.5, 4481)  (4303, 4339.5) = 0.78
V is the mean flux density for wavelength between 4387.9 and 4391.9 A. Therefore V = 7.69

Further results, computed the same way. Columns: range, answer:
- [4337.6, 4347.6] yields 10.3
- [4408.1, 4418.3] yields 7.2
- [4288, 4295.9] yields 7.21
